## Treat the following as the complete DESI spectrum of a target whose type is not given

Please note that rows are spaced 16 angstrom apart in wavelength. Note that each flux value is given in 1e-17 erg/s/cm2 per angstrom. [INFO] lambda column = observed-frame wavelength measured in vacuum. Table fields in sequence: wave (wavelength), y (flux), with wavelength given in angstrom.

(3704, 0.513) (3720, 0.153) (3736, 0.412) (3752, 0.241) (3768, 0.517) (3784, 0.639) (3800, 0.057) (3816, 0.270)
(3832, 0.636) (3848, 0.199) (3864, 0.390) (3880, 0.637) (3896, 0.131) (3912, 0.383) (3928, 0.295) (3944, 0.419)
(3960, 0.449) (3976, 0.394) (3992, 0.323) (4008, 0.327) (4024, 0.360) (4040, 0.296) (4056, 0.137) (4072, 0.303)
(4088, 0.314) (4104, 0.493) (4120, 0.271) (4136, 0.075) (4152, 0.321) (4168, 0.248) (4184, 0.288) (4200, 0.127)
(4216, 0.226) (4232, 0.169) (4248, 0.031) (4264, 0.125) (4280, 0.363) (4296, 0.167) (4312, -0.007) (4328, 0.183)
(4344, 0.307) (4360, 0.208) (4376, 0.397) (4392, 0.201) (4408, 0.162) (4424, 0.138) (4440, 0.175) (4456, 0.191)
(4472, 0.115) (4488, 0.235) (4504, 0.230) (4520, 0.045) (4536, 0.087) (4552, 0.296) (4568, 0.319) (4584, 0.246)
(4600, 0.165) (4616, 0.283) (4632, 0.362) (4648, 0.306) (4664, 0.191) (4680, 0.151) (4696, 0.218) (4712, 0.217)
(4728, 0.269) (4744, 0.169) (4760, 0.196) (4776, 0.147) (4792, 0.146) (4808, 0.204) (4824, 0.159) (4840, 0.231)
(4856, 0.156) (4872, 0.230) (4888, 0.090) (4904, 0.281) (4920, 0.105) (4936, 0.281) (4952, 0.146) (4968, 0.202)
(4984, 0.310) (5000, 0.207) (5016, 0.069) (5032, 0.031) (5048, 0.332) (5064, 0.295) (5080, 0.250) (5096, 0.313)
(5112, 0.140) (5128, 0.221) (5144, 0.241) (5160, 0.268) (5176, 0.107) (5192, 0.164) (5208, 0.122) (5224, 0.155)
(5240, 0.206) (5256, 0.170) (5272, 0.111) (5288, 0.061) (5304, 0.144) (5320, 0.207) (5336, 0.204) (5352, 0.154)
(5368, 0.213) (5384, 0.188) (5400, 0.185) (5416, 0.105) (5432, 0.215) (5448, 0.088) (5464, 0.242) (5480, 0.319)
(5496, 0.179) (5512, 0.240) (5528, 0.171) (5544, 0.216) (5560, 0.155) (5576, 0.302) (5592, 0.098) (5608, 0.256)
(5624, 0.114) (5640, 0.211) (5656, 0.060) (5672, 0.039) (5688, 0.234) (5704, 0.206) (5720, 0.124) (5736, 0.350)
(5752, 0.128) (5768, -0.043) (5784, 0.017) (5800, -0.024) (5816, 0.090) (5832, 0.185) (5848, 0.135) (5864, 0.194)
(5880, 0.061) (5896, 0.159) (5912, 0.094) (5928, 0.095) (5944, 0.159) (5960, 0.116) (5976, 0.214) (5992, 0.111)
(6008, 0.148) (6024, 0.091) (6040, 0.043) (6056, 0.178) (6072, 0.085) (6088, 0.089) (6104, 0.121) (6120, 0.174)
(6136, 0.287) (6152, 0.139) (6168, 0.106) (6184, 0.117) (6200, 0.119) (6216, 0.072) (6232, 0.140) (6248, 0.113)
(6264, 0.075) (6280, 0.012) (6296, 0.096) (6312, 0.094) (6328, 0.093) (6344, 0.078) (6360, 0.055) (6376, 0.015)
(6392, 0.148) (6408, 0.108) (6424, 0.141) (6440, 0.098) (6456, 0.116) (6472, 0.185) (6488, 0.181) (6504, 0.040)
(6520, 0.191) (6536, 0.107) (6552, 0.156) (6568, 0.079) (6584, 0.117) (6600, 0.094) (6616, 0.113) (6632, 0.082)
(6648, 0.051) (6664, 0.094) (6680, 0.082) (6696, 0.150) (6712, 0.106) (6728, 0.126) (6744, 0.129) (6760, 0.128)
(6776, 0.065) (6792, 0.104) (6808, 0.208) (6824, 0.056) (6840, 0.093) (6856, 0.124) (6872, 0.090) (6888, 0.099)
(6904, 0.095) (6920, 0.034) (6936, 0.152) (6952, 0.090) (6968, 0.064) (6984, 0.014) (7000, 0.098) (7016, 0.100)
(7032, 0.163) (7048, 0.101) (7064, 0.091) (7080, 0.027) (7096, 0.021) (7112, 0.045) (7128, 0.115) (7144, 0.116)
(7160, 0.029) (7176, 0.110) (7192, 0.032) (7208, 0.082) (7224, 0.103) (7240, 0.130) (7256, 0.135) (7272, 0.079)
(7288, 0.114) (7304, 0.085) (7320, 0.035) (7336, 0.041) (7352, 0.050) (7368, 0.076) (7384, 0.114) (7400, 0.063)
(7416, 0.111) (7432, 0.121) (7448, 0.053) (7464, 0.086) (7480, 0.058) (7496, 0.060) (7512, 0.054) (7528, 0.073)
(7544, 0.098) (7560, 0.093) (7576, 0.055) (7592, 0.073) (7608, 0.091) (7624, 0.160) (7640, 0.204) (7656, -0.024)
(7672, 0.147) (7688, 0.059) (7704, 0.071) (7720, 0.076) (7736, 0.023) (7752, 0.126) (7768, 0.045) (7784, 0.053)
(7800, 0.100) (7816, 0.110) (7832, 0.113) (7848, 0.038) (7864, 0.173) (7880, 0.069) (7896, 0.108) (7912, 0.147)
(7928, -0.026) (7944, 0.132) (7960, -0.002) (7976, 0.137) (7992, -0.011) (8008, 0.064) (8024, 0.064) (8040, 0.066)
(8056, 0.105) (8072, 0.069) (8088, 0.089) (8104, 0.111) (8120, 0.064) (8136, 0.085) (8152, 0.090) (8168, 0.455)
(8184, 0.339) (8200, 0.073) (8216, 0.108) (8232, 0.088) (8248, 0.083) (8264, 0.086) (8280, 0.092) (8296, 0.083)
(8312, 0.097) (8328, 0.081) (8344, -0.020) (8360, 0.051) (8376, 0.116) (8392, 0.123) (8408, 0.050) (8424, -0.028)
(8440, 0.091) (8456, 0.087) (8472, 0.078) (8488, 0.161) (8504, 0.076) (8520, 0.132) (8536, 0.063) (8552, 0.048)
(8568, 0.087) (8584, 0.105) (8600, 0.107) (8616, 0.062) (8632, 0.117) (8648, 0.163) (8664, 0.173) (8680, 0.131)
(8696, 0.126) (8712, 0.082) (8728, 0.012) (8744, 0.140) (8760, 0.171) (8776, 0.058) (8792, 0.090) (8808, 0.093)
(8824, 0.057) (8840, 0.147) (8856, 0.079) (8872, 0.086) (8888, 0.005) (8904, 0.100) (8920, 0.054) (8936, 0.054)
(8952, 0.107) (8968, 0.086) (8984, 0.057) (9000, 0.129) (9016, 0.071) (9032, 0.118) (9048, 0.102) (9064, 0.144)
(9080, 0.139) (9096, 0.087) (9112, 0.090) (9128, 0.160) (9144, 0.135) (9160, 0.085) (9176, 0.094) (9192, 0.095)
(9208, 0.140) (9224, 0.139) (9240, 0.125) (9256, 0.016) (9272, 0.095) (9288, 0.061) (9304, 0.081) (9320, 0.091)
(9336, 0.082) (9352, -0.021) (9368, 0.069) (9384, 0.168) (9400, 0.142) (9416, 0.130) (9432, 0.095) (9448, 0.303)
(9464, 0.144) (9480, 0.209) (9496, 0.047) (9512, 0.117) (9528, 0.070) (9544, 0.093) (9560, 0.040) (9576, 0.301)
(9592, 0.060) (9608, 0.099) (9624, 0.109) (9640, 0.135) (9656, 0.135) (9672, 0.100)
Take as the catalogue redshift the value 1.19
